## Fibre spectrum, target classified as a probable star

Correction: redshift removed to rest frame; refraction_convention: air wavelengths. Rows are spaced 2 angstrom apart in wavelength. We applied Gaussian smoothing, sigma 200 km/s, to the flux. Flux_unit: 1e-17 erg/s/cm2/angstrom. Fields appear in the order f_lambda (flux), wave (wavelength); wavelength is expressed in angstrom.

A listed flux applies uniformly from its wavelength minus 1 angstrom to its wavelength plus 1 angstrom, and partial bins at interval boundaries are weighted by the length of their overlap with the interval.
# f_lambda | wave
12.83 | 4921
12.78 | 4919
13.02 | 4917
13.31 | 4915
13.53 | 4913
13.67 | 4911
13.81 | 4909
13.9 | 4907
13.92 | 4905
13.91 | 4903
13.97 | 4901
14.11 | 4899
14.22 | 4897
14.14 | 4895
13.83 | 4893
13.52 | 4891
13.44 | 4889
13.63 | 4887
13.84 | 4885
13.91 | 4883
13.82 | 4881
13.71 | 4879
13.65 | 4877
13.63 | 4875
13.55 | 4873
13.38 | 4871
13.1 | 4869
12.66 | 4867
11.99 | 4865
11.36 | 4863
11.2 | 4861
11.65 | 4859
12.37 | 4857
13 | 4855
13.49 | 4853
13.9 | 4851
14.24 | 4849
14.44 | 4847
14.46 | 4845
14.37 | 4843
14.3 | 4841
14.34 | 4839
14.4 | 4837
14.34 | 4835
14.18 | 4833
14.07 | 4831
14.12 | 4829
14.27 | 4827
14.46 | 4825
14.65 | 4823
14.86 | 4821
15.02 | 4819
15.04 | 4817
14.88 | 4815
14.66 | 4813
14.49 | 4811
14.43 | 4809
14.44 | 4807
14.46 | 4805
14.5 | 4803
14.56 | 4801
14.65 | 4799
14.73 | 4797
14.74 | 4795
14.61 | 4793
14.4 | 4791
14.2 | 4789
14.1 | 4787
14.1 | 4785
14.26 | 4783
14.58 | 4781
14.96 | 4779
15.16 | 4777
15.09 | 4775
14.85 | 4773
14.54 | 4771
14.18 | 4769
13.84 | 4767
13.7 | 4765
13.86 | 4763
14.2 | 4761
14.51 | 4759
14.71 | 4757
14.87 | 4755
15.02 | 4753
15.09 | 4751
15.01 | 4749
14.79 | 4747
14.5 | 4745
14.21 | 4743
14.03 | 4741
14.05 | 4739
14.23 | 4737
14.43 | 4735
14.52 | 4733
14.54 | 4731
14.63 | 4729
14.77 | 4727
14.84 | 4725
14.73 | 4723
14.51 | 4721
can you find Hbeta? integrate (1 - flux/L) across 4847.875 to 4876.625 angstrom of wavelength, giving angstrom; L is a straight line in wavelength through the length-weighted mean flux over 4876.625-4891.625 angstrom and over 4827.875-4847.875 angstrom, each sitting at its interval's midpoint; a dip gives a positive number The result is 2.3 angstrom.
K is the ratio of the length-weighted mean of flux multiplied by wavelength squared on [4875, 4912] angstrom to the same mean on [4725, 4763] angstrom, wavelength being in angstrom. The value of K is 1.0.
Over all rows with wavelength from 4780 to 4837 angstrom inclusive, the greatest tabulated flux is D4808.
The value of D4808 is 15.04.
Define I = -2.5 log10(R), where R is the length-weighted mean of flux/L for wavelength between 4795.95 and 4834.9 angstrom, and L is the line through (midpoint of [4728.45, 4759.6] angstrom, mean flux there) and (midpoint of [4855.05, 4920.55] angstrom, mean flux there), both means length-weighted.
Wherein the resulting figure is -0.05 mag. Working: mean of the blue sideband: 14.6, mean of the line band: 14.5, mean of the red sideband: 13.3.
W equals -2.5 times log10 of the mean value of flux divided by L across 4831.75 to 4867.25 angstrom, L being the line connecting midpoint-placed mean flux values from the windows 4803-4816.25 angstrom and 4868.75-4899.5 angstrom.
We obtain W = 0.06 mag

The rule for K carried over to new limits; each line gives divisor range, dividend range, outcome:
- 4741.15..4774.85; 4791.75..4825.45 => 1.03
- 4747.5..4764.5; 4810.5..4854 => 1.02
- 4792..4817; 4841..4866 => 0.91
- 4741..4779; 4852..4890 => 0.94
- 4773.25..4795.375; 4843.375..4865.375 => 0.92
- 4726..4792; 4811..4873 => 0.98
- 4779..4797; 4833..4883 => 0.96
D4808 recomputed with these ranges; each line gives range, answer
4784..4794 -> 14.61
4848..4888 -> 14.24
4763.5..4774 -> 14.85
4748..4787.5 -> 15.16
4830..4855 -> 14.46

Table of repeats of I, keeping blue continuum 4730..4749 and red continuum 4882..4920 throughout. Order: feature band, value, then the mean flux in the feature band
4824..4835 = -0.02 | 14.2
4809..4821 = -0.05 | 14.8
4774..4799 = -0.03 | 14.6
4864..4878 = 0.06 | 13.1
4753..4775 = -0.01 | 14.4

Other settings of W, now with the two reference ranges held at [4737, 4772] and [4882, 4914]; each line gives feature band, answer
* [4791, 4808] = -0.03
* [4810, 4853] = -0.02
